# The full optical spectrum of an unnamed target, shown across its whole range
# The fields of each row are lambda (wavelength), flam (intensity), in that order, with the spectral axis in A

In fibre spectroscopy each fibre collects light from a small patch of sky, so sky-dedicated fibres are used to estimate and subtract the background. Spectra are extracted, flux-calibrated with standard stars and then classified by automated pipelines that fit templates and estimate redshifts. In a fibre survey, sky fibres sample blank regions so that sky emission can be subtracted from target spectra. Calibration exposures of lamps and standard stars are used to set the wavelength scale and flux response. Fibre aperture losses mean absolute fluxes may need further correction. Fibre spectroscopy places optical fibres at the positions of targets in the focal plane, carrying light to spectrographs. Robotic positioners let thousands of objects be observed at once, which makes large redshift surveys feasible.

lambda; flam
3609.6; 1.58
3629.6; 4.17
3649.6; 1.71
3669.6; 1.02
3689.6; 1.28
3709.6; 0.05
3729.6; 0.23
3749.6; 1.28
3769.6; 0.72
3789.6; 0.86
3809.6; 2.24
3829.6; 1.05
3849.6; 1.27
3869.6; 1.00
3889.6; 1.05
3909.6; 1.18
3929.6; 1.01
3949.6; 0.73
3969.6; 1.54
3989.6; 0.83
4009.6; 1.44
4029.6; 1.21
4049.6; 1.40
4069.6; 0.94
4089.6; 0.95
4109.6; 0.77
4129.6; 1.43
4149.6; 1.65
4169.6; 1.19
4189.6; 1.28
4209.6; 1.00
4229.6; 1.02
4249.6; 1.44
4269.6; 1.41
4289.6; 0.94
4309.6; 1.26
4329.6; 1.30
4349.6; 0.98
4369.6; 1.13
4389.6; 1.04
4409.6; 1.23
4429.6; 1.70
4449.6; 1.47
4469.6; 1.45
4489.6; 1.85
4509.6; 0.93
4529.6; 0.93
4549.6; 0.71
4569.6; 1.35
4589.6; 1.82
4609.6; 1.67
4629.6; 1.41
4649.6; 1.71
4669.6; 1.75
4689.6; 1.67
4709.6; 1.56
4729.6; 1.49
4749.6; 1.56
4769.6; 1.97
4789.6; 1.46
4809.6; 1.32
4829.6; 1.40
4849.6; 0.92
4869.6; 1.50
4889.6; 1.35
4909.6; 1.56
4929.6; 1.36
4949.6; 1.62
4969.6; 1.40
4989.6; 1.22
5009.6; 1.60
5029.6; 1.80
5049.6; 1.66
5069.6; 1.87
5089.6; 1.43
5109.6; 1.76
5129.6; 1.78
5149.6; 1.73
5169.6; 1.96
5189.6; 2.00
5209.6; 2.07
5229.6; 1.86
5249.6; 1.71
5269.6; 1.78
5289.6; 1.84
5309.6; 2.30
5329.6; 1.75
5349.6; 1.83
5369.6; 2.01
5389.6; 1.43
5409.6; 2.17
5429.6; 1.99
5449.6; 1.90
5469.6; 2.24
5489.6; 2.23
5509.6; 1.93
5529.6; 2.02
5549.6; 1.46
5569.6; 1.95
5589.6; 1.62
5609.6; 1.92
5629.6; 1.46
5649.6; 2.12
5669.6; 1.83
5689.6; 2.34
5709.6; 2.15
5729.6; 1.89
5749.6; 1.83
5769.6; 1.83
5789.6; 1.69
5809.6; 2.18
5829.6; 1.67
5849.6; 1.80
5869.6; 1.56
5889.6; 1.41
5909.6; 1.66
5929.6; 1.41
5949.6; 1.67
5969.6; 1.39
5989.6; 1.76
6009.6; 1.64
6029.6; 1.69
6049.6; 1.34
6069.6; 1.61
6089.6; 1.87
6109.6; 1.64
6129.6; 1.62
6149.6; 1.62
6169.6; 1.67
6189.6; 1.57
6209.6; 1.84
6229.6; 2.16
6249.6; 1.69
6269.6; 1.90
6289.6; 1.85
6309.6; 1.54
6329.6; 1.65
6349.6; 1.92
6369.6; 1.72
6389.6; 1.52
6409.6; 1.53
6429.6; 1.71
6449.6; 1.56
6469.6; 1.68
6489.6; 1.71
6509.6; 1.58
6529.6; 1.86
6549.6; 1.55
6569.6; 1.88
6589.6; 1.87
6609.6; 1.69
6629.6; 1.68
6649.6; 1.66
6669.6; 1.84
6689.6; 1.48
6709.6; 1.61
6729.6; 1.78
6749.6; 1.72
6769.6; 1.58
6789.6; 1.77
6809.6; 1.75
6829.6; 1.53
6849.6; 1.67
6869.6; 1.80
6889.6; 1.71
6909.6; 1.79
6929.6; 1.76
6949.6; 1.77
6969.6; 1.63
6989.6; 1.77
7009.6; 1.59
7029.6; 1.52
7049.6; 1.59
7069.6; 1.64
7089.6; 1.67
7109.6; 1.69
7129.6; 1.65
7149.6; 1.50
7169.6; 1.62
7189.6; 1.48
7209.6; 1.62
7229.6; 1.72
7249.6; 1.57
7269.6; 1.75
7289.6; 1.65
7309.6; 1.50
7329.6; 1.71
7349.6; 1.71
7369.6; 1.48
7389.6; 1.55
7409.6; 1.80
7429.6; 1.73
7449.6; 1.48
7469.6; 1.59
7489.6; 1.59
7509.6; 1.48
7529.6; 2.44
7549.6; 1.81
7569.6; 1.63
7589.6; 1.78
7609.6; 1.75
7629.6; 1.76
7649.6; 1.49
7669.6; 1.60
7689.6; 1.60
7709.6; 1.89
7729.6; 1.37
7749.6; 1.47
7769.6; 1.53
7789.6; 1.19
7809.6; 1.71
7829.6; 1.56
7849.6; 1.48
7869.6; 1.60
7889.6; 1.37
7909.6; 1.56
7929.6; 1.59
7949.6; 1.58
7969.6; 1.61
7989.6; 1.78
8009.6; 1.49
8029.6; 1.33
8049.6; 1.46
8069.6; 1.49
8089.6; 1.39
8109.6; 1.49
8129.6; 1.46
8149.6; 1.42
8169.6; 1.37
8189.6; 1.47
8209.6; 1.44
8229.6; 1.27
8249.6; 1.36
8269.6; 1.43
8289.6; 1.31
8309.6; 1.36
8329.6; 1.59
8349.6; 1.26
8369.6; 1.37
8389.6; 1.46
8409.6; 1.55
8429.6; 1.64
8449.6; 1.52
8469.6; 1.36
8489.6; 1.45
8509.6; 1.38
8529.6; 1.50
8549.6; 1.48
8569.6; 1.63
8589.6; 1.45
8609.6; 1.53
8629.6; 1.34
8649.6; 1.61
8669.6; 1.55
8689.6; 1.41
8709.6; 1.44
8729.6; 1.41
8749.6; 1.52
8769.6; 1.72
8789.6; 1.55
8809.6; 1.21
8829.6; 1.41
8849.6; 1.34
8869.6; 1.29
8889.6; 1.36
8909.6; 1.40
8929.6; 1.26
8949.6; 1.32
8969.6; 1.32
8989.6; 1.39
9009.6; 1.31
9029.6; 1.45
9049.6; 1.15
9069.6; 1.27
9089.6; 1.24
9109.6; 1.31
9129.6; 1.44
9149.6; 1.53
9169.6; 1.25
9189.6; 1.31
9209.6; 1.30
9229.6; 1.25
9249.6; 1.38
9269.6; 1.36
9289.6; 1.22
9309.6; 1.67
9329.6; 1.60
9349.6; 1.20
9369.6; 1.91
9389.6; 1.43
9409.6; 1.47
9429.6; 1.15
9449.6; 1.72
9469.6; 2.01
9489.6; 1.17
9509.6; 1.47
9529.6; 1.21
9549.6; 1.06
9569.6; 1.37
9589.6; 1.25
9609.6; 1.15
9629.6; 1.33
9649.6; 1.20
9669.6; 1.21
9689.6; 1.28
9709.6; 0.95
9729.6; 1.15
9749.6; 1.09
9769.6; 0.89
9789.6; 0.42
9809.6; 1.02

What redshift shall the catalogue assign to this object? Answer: 0.146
